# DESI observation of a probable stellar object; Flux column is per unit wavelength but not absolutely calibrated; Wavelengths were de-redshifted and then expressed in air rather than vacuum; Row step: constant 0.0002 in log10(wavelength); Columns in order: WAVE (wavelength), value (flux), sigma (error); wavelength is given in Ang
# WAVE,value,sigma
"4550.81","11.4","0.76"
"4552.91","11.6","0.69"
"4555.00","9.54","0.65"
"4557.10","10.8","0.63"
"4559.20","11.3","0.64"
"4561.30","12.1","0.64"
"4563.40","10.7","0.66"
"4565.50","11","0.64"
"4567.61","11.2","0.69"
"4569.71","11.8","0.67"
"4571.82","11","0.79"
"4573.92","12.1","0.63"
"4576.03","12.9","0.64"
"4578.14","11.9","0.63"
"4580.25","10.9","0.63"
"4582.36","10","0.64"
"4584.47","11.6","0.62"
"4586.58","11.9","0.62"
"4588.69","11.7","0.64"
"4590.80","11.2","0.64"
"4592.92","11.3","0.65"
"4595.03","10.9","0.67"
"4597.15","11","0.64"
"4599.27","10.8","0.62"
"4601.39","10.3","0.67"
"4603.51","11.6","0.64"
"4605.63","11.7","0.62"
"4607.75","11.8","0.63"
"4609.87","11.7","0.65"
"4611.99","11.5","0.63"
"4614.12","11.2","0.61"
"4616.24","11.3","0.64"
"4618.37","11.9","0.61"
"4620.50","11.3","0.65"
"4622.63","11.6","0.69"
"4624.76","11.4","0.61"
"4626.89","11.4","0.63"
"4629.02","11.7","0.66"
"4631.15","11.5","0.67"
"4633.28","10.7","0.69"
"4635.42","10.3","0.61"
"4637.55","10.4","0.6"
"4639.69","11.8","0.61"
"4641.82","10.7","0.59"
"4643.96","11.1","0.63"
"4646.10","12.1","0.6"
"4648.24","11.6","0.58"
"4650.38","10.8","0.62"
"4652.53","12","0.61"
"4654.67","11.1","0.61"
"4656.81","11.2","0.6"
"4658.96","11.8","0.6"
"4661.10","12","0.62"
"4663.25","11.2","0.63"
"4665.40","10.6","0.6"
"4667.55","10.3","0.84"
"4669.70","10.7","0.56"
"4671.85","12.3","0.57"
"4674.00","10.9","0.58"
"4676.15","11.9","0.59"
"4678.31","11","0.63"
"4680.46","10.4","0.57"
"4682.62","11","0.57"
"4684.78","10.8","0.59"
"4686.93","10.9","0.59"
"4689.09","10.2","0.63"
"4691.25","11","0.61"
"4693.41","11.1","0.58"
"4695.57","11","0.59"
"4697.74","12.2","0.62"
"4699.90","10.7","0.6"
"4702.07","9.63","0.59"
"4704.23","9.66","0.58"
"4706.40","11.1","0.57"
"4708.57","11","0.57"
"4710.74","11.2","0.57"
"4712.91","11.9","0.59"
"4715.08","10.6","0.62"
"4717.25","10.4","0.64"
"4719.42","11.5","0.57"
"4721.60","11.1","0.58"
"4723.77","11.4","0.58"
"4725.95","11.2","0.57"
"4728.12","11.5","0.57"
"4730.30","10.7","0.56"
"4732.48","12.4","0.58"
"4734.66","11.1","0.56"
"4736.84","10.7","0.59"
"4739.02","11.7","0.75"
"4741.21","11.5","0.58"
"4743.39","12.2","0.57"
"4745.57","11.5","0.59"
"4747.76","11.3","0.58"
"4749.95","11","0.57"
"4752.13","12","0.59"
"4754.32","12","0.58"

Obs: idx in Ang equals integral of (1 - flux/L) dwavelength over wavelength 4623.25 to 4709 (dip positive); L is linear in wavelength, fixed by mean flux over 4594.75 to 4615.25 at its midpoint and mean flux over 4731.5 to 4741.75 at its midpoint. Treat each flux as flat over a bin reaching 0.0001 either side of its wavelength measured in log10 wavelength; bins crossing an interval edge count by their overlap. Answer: 2.07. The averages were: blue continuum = 11.3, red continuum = 11.5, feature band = 11.1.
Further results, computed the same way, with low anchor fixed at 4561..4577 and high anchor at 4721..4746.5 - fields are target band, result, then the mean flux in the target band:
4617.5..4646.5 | 0.65 Ang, 11.3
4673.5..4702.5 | 1.33 Ang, 10.9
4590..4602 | 0.64 Ang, 10.9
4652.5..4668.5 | 0.35 Ang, 11.2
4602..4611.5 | -0.07 Ang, 11.6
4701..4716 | 0.94 Ang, 10.7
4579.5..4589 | 0.30 Ang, 11.2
